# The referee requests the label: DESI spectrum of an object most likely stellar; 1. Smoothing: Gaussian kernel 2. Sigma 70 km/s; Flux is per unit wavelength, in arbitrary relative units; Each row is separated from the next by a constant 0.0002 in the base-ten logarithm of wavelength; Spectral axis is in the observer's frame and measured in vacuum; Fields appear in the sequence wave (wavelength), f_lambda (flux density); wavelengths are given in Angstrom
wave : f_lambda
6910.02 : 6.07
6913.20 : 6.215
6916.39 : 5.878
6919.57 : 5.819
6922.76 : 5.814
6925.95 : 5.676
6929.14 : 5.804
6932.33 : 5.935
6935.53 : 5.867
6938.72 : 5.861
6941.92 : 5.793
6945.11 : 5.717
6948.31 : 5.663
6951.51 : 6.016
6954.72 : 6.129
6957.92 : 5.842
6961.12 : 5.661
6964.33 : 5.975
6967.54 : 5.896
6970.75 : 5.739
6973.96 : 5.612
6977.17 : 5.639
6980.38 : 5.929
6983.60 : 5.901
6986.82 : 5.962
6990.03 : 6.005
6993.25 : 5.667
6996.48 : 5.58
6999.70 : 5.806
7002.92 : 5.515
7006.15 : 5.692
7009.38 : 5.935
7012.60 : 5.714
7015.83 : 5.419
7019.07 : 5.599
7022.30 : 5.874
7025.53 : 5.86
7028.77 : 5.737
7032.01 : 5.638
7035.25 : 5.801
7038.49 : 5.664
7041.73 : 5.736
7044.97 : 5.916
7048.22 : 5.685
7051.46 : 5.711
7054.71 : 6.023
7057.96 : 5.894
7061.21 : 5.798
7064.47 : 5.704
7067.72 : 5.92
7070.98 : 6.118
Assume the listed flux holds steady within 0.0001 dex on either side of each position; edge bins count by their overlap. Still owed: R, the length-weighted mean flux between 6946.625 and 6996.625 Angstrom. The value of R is 5.83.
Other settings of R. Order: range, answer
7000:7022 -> 5.67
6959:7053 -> 5.75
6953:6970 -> 5.89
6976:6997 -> 5.83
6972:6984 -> 5.76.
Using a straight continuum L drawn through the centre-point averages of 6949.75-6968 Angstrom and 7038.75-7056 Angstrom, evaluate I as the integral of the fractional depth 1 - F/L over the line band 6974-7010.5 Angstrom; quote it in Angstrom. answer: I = 0.6 Angstrom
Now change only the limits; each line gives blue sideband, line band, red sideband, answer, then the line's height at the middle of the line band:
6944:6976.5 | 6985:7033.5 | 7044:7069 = 0.7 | 5.82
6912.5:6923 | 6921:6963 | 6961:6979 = 0.1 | 5.85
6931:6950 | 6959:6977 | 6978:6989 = 0.3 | 5.88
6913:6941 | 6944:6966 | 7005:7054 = -0.1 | 5.82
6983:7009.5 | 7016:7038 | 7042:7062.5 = 0.3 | 5.8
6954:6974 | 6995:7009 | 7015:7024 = 0.1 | 5.71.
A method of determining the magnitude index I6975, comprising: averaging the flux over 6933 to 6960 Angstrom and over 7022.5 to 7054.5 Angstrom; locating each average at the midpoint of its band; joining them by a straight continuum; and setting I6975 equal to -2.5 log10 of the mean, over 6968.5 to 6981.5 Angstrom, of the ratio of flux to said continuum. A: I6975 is 0.018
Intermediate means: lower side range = 5.86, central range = 5.73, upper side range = 5.77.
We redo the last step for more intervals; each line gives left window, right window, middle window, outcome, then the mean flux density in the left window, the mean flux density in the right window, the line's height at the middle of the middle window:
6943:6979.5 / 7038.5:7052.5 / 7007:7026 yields 0.009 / 5.81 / 5.76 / 5.78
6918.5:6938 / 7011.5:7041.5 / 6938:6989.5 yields -0.011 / 5.82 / 5.7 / 5.78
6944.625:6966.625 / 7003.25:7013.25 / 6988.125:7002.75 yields 0.006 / 5.86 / 5.75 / 5.78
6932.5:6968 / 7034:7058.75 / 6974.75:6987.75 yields 0.001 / 5.86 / 5.8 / 5.84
